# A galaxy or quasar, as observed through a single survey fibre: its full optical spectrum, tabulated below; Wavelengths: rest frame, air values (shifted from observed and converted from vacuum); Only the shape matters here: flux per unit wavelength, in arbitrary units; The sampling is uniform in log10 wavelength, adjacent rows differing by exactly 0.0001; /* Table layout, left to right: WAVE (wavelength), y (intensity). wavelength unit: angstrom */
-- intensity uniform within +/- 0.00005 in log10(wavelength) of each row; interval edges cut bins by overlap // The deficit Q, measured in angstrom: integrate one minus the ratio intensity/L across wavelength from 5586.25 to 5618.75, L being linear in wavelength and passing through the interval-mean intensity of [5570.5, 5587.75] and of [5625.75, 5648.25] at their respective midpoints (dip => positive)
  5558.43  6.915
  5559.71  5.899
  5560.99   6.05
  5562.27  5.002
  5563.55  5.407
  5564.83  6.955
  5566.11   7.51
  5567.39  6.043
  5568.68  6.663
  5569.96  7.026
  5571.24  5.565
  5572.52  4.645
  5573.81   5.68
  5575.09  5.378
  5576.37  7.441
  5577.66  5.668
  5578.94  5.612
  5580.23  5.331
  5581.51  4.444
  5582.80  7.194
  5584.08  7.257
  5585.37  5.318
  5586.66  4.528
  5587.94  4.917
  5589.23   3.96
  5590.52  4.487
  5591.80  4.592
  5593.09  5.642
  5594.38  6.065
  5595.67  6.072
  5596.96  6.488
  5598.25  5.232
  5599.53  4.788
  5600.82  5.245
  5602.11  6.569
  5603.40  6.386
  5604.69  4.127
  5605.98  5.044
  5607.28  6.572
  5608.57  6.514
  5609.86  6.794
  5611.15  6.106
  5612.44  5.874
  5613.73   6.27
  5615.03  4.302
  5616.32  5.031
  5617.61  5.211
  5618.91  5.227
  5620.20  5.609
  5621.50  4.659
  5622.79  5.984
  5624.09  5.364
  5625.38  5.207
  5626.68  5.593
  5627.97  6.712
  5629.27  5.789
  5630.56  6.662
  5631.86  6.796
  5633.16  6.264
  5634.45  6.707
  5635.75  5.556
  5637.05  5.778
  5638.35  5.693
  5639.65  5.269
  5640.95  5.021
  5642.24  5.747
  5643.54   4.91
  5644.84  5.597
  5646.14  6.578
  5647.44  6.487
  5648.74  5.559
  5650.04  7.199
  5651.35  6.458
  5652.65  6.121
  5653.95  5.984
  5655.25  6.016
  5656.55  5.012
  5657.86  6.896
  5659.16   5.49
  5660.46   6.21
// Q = 1.8 angstrom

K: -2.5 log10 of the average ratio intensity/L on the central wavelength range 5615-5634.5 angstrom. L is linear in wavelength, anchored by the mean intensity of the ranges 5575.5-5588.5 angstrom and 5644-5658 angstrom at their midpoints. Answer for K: 0.053 mag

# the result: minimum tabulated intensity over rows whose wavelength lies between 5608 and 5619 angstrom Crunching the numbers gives 4.302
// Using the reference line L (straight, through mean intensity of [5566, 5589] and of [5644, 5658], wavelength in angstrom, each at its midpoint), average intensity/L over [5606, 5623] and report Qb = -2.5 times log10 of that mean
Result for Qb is 0.06 mag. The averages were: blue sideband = 5.83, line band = 5.67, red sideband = 6.13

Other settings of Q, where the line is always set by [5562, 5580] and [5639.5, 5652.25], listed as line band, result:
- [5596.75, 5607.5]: 0.8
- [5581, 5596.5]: 1.6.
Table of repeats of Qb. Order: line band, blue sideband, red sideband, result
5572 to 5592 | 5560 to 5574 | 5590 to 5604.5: 0.08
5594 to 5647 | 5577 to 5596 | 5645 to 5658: 0.01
